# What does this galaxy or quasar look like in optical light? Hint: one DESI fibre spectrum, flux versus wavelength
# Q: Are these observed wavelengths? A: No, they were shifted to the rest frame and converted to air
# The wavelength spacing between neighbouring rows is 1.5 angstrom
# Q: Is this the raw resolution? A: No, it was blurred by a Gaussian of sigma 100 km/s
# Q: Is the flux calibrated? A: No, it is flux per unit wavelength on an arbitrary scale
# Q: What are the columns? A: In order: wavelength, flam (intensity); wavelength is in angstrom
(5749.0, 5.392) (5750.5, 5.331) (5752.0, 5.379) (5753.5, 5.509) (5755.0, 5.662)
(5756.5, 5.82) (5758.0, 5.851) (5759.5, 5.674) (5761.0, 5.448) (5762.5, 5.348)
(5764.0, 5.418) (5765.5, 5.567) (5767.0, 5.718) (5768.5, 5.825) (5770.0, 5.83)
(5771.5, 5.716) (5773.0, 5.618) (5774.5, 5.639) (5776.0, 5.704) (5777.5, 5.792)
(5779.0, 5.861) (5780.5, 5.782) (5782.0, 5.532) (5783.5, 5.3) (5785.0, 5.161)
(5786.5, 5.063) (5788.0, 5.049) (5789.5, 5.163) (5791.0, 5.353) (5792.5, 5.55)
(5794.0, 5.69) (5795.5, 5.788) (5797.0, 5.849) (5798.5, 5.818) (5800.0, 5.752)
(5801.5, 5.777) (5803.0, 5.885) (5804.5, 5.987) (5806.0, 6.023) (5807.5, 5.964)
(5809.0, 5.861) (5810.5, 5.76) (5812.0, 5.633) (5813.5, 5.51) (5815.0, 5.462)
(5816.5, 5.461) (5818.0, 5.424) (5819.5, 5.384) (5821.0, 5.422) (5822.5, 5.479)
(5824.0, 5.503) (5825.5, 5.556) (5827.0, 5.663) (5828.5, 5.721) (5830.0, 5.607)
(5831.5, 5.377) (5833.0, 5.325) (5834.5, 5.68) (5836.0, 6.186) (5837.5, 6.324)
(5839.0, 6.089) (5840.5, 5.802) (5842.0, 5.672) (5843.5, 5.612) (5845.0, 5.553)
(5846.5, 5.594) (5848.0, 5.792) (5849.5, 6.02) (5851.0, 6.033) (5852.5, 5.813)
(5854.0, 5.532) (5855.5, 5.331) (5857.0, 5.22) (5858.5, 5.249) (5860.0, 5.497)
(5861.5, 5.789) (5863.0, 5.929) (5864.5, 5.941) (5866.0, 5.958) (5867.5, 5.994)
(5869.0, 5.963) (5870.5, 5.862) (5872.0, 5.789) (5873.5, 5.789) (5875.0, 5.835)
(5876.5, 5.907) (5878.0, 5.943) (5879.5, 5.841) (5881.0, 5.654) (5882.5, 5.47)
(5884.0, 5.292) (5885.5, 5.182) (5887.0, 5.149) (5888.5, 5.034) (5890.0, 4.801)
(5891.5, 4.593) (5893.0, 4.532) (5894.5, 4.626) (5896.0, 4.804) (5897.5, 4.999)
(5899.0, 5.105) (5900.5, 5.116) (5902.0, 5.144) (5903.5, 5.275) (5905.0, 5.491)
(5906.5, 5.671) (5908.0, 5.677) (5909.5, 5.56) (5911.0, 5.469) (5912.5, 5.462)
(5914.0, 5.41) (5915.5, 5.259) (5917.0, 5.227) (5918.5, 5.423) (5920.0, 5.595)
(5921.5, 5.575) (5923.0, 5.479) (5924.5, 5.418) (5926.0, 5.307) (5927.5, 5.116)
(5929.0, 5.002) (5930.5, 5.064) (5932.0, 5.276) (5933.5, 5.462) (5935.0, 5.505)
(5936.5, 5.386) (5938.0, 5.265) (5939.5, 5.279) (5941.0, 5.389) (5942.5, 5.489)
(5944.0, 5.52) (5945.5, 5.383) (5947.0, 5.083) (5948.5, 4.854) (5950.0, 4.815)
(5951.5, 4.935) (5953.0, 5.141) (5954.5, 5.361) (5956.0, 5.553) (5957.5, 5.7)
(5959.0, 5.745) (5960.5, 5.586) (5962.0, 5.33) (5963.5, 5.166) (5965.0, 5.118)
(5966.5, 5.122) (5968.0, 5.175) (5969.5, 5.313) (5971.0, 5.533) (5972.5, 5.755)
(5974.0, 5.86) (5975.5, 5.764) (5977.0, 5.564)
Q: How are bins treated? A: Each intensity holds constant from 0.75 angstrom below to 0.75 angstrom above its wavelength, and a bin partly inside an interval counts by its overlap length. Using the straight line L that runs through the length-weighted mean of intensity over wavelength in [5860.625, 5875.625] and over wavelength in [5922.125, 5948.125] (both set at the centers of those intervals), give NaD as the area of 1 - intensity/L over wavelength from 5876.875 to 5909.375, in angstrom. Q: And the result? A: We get 2.6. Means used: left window 5.88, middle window 5.22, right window 5.31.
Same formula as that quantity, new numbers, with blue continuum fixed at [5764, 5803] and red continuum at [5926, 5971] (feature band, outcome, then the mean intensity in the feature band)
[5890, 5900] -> 1.11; 4.79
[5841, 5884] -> -2.21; 5.73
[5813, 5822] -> 0.15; 5.44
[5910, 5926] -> -0.25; 5.43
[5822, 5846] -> -0.85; 5.7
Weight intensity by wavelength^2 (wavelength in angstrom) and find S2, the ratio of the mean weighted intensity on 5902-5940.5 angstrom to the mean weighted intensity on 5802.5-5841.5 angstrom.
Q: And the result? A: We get 0.98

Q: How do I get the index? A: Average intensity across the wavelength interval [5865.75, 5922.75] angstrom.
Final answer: 5.4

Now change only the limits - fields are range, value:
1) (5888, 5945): 5.26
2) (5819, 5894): 5.6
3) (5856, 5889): 5.65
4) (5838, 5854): 5.79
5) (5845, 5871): 5.73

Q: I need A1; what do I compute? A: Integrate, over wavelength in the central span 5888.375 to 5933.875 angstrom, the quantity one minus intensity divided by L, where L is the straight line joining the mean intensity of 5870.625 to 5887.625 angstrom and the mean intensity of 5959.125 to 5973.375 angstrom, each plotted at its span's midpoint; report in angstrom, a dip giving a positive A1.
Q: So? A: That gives 2.5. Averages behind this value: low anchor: 5.64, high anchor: 5.37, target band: 5.23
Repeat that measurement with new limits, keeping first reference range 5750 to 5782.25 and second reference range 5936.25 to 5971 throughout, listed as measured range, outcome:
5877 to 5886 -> -0.3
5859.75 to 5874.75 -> -1.1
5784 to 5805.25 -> 0.1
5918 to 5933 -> 0.1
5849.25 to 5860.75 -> -0.2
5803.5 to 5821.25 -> -0.4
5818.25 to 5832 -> 0.0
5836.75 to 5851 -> -0.9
